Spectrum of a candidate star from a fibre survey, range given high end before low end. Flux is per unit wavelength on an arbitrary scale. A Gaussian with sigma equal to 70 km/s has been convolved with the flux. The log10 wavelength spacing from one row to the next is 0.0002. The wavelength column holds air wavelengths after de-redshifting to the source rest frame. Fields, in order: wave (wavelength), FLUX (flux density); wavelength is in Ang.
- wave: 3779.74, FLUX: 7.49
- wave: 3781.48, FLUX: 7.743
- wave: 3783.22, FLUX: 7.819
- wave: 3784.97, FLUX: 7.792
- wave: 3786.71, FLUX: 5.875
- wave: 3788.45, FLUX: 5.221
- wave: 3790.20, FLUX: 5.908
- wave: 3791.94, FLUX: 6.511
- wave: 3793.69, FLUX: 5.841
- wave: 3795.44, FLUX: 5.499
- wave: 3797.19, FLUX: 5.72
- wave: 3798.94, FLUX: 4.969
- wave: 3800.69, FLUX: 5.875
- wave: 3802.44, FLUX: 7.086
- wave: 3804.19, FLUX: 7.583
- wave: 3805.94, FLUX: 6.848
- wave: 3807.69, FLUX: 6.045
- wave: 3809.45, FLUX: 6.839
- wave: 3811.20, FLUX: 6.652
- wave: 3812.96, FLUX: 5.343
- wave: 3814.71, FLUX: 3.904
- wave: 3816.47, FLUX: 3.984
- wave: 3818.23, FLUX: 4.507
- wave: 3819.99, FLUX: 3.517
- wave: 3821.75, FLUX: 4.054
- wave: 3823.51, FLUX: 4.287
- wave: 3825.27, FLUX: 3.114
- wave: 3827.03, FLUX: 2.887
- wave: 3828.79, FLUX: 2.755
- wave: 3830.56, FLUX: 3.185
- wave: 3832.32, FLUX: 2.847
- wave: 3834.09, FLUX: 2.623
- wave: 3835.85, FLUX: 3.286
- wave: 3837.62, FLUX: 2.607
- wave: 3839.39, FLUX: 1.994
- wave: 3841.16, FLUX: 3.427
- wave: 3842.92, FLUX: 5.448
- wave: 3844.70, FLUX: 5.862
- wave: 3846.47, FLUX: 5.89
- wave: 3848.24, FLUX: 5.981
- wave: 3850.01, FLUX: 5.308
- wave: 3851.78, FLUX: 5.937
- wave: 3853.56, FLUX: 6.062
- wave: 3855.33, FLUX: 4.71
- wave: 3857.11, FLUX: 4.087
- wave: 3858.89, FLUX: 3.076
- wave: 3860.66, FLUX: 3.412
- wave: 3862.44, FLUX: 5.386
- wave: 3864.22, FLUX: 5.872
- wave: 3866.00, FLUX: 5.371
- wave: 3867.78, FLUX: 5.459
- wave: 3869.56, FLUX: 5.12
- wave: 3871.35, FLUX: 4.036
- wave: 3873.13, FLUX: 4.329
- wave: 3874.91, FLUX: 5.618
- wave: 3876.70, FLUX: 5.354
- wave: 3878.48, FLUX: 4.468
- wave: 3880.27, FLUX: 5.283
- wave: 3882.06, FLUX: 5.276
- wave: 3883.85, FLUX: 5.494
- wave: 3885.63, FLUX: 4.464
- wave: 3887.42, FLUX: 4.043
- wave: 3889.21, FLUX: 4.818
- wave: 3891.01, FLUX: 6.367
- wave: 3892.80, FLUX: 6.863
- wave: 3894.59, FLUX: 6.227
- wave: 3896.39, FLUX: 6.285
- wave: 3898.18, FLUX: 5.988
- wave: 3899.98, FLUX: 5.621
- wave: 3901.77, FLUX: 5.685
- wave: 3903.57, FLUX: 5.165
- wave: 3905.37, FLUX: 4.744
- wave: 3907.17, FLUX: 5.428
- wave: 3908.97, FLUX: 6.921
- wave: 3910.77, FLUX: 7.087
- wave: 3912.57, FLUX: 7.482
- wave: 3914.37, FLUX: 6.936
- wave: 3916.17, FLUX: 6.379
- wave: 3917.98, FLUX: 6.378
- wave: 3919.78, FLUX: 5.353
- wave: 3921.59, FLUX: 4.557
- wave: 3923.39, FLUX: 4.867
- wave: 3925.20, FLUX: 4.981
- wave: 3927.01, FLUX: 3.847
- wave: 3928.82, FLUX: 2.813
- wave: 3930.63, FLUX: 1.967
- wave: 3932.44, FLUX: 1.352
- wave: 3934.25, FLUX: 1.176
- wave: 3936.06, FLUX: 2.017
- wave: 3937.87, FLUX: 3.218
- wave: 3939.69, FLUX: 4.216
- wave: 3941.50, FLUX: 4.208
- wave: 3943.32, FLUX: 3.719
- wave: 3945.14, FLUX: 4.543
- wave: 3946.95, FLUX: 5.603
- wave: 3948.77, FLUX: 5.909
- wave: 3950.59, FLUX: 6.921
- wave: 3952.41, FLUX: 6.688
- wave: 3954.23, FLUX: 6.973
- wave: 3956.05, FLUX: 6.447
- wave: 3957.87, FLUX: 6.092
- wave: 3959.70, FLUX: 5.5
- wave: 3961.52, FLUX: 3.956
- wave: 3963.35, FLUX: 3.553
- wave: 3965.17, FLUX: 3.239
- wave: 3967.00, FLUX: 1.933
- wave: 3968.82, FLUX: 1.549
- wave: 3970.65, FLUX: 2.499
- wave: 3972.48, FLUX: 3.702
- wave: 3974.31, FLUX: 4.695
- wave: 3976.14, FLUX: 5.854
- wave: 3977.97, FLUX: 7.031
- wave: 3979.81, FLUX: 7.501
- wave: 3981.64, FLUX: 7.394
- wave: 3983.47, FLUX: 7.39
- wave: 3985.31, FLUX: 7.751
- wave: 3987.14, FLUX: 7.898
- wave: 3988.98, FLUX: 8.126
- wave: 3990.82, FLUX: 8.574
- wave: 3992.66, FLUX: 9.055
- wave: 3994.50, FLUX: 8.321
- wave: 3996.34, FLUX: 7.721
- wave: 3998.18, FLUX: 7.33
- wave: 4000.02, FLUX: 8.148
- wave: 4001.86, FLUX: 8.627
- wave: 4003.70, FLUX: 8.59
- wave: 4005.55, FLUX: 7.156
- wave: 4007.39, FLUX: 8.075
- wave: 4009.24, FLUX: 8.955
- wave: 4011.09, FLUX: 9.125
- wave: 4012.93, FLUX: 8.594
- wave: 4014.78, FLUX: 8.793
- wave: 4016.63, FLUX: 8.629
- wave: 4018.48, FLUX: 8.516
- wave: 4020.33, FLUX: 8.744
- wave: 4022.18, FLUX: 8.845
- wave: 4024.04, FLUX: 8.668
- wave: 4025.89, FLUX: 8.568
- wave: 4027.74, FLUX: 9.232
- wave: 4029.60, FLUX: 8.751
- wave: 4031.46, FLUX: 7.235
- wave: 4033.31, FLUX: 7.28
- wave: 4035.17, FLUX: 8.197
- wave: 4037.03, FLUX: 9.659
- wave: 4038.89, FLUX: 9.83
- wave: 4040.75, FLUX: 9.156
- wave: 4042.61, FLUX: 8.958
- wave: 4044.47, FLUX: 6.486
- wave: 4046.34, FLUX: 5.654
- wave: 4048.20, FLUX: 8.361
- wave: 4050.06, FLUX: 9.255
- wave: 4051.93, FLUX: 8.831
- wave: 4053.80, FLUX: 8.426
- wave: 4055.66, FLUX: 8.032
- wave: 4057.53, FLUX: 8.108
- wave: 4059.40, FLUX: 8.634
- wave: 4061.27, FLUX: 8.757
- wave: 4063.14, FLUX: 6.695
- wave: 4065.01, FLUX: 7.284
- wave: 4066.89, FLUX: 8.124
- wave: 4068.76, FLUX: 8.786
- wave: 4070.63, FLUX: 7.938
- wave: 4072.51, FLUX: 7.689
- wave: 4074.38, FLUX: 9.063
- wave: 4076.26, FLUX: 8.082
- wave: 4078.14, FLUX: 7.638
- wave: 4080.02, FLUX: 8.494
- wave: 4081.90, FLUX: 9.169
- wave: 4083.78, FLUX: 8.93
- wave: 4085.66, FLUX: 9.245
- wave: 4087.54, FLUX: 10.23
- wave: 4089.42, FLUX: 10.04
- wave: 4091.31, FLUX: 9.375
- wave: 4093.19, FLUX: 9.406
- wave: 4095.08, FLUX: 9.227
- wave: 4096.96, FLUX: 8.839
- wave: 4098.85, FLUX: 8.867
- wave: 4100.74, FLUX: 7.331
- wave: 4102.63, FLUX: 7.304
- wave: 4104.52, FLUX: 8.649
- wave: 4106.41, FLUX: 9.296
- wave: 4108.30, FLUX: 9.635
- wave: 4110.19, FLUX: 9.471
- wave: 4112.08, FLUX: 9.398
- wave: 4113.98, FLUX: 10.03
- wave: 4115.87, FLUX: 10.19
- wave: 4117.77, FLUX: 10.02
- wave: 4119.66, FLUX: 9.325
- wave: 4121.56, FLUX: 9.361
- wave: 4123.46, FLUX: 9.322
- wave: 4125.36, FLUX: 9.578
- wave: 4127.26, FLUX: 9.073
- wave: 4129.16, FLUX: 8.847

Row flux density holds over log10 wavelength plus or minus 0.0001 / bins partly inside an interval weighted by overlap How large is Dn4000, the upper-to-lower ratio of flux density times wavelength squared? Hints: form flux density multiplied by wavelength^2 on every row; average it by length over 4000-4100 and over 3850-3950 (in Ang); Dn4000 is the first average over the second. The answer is 1.86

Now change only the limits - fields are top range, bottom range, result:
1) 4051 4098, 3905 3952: 1.96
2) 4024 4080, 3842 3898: 1.73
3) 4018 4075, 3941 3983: 1.71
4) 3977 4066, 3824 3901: 1.89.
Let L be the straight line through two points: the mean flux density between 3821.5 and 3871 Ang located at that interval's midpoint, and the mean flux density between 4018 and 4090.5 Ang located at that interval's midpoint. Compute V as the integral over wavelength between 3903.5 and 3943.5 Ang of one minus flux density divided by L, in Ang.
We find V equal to 8.37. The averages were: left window 4.29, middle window 4.56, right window 8.45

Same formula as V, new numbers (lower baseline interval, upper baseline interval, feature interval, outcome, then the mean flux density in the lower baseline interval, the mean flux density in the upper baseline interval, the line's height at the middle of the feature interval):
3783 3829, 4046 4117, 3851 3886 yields 6.91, 5.42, 8.68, 6.16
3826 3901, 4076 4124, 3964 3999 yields 4.10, 4.74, 9.12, 6.93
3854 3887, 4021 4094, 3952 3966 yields 2.73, 4.83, 8.49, 6.56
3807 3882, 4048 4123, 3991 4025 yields -4.66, 4.53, 8.8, 7.43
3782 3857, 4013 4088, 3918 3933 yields 6.03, 5.04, 8.41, 6.59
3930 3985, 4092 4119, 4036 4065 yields -3.35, 4.61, 9.13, 7.45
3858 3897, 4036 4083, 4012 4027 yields -2.16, 5.11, 8.29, 7.59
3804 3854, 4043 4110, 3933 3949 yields 6.64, 4.52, 8.47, 6.31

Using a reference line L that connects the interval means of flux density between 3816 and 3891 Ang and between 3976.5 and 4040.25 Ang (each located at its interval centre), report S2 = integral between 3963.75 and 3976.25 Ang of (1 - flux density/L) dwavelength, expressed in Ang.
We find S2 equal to 7.1 Ang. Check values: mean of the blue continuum 4.44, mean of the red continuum 8.29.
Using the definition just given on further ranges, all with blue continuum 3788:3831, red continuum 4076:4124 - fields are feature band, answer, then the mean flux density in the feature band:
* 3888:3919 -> 1.5 Ang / 6.12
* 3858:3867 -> 1.9 Ang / 4.64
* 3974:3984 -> 1.0 Ang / 6.74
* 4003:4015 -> -0.9 Ang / 8.45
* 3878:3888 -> 2.1 Ang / 4.88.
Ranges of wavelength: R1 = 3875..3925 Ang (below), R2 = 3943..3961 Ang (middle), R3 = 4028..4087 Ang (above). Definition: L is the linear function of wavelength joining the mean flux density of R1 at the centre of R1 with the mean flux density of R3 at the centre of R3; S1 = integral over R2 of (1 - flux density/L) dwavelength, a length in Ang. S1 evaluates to 1.87 Ang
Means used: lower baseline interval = 5.68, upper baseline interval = 8.31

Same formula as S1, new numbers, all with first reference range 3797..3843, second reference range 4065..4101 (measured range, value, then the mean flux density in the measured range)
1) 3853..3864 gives 1.3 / 4.49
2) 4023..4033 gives -0.7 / 8.42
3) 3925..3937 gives 7.3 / 2.45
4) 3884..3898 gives 0.1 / 5.6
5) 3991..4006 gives -1.6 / 8.17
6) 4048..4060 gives -0.4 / 8.53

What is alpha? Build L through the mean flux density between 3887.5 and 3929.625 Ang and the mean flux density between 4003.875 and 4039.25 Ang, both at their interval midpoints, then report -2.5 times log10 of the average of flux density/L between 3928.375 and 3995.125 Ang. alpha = 0.36 mag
